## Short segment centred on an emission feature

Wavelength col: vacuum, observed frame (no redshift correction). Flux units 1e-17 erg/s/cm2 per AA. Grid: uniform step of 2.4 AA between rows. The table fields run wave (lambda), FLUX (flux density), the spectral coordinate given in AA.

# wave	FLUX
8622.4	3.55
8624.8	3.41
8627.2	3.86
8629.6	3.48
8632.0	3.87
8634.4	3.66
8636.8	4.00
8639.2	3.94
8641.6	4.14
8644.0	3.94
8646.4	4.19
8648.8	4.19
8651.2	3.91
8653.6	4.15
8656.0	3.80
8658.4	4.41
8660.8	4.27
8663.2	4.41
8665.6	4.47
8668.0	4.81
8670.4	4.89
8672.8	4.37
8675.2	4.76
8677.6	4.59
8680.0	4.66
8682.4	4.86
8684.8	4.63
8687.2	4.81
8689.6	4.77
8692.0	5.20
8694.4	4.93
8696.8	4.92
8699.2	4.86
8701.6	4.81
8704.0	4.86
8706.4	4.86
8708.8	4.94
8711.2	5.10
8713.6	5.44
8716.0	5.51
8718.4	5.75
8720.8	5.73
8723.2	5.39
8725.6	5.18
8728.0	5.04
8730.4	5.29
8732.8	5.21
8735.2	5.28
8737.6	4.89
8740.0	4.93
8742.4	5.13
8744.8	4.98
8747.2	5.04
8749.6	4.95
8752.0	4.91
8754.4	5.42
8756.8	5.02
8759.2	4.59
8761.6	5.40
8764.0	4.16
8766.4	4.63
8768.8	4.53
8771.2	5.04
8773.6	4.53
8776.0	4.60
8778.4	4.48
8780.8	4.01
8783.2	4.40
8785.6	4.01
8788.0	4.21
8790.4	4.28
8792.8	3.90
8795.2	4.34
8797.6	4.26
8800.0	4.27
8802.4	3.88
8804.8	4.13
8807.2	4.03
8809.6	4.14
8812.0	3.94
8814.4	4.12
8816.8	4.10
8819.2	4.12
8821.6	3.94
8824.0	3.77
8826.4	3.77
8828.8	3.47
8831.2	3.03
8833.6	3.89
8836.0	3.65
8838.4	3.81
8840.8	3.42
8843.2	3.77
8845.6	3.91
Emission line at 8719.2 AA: H-beta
